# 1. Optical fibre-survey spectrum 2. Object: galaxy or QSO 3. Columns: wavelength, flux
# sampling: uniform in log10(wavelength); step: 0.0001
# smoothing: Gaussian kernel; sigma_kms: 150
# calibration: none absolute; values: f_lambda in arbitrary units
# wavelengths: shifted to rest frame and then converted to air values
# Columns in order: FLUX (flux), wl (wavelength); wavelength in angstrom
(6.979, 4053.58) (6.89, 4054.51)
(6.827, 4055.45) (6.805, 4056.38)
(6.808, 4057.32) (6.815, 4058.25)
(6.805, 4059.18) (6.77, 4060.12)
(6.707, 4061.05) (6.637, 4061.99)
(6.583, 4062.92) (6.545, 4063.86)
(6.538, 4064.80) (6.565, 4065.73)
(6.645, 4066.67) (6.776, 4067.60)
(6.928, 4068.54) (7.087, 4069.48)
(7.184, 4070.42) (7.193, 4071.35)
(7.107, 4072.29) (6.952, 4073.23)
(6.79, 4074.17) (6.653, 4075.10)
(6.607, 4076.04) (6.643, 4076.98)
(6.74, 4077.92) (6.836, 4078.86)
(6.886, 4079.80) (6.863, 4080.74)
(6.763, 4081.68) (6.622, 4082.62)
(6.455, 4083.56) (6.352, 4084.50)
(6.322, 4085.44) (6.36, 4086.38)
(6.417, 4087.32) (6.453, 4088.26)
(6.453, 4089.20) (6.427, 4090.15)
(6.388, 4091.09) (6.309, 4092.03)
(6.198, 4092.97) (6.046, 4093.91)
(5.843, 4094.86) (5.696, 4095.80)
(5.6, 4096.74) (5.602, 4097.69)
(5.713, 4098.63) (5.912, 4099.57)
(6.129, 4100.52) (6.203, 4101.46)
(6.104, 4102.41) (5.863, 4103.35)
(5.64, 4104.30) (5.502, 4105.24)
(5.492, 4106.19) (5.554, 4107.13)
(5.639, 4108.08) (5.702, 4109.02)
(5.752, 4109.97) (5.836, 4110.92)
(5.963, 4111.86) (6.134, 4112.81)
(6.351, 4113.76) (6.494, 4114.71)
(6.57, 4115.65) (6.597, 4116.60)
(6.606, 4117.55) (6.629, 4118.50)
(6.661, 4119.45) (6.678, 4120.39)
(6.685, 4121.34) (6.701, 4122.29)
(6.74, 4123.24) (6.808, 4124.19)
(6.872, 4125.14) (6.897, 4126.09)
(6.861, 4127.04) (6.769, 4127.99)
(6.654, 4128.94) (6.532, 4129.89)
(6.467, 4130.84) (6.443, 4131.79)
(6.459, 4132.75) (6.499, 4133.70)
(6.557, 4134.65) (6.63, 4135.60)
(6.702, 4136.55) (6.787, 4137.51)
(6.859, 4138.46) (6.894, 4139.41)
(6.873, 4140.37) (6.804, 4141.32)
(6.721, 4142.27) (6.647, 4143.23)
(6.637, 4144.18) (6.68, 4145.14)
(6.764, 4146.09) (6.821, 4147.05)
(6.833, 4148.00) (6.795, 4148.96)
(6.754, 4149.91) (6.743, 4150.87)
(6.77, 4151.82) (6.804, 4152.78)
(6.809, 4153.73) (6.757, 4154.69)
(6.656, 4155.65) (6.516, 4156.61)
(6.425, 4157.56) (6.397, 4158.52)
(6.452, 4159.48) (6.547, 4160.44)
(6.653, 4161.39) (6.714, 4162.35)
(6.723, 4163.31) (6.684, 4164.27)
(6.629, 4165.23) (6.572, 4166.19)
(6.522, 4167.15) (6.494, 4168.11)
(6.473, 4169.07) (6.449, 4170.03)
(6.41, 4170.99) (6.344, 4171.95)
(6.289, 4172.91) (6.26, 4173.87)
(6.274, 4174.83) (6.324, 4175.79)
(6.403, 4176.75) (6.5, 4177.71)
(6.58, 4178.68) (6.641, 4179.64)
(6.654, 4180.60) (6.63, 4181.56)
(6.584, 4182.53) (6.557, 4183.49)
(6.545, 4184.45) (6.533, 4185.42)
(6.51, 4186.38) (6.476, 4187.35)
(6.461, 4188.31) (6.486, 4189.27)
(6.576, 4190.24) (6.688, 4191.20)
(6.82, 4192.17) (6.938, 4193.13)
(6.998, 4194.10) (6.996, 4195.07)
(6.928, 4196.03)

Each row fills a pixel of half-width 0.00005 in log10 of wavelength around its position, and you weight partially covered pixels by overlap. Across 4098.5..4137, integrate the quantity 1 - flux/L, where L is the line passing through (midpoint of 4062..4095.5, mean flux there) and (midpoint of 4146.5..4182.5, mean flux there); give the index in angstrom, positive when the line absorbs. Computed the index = 1.6 angstrom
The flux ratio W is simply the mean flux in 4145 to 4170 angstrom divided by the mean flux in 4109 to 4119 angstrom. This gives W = 1.06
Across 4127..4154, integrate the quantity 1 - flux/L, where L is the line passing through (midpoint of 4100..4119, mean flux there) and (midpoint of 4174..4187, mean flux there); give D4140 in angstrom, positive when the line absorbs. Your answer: -2.00 angstrom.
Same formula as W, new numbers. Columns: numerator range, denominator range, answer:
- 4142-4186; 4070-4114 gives 1.05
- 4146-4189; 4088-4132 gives 1.05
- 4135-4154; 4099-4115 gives 1.15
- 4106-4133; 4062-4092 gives 0.96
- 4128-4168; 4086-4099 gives 1.09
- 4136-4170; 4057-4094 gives 1.00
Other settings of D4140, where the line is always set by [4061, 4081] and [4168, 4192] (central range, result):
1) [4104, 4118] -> 1.4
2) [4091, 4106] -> 1.8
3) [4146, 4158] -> -0.3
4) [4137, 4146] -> -0.2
